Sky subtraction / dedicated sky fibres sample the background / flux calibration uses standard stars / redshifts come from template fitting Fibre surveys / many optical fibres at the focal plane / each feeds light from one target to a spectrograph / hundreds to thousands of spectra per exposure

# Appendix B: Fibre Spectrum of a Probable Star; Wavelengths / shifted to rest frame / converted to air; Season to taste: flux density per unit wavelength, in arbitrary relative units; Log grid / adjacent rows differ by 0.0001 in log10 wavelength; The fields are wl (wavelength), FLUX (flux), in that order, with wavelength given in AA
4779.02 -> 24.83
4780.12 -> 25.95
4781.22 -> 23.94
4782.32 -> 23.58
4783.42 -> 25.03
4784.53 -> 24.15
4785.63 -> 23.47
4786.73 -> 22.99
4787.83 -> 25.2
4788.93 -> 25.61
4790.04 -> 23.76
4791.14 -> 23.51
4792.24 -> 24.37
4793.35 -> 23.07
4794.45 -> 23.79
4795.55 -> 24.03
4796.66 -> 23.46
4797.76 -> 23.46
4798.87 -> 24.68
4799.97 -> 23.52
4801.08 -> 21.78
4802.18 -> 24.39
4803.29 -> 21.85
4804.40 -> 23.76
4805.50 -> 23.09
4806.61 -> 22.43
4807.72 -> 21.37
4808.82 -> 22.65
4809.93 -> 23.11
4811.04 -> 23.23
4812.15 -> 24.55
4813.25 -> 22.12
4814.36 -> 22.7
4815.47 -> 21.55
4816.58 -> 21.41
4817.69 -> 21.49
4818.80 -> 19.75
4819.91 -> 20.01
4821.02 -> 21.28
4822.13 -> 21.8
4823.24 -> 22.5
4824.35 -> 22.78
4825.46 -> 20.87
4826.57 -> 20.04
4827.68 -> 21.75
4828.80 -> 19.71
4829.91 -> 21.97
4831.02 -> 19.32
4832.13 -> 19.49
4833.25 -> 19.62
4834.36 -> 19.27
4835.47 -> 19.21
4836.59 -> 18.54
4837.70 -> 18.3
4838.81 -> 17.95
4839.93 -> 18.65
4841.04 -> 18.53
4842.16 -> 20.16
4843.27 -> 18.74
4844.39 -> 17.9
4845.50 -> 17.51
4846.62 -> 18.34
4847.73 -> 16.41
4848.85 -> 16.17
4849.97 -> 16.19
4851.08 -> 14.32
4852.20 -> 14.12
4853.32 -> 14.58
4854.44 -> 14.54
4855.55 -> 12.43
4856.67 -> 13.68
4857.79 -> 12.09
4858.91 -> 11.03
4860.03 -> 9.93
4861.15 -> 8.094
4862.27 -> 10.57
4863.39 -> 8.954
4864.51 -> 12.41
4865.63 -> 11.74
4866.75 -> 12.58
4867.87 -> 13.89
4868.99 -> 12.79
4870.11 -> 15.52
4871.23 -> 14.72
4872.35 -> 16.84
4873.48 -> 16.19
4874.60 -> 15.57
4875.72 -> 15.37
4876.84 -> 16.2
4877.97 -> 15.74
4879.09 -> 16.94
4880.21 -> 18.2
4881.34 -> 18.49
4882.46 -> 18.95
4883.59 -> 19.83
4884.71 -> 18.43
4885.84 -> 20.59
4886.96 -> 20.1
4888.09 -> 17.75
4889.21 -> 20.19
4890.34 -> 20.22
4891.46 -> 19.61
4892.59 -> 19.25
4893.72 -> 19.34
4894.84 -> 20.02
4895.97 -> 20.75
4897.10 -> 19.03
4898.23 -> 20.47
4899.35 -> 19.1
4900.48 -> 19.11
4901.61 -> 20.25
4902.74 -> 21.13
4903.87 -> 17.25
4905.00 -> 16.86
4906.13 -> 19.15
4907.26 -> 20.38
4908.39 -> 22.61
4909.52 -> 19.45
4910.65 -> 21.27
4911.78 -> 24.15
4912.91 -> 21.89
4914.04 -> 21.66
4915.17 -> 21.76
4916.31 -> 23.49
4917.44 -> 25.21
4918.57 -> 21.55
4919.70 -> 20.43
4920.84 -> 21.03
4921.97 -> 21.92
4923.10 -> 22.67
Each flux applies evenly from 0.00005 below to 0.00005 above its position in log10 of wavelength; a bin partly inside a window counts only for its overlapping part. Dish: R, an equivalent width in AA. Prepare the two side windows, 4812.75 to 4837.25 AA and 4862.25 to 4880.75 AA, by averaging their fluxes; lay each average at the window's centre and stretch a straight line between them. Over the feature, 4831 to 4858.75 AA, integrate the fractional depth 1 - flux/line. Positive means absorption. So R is 1.9 AA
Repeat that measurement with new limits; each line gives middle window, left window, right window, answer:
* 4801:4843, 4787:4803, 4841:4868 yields -3.8 AA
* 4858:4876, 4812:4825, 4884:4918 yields 6.9 AA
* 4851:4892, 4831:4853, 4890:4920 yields 8.5 AA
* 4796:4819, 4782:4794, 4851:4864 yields -2.3 AA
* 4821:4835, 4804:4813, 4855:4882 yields -0.5 AA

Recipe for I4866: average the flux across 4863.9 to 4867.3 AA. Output 12.2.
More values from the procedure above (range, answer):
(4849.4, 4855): 14.8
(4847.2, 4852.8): 15.4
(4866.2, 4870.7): 13.7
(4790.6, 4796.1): 23.8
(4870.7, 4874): 15.9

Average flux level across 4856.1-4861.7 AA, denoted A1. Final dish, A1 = 11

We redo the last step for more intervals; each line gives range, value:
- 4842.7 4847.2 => 18.2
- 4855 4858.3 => 12.7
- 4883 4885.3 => 19.1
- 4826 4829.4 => 20.5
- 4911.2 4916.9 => 22.6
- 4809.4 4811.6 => 23.1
